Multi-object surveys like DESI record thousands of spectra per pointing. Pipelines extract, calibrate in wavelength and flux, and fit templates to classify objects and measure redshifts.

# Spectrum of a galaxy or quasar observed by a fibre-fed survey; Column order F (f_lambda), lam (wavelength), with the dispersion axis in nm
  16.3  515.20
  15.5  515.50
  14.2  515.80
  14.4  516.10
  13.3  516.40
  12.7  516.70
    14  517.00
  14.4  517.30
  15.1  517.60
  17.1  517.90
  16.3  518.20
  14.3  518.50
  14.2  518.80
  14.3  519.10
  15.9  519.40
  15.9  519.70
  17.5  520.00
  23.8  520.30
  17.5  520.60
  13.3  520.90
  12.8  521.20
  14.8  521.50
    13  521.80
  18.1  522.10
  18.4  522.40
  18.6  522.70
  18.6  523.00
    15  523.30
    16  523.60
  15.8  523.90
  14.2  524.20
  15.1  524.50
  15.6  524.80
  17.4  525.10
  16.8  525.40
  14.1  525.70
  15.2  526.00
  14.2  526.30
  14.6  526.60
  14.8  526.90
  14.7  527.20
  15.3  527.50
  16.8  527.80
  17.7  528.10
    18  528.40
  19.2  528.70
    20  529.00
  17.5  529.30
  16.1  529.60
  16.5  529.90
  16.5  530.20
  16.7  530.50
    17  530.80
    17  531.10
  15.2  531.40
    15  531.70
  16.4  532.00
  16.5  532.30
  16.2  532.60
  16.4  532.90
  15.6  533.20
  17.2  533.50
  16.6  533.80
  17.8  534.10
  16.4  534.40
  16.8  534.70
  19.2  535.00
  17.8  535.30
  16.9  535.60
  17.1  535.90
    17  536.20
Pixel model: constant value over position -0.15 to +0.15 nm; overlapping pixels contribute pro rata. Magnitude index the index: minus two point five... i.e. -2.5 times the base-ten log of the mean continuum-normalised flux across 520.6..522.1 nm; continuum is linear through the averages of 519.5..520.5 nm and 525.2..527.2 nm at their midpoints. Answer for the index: 0.25 mag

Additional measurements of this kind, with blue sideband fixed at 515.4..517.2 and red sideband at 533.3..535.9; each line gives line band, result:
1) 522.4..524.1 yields -0.11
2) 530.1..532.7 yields 0.03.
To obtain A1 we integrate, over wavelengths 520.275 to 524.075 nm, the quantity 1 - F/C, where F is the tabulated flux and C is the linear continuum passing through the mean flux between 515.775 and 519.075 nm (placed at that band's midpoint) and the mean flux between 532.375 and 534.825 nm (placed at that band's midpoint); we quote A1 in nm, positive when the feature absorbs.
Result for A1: -0.30 nm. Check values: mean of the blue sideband 14.5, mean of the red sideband 16.6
